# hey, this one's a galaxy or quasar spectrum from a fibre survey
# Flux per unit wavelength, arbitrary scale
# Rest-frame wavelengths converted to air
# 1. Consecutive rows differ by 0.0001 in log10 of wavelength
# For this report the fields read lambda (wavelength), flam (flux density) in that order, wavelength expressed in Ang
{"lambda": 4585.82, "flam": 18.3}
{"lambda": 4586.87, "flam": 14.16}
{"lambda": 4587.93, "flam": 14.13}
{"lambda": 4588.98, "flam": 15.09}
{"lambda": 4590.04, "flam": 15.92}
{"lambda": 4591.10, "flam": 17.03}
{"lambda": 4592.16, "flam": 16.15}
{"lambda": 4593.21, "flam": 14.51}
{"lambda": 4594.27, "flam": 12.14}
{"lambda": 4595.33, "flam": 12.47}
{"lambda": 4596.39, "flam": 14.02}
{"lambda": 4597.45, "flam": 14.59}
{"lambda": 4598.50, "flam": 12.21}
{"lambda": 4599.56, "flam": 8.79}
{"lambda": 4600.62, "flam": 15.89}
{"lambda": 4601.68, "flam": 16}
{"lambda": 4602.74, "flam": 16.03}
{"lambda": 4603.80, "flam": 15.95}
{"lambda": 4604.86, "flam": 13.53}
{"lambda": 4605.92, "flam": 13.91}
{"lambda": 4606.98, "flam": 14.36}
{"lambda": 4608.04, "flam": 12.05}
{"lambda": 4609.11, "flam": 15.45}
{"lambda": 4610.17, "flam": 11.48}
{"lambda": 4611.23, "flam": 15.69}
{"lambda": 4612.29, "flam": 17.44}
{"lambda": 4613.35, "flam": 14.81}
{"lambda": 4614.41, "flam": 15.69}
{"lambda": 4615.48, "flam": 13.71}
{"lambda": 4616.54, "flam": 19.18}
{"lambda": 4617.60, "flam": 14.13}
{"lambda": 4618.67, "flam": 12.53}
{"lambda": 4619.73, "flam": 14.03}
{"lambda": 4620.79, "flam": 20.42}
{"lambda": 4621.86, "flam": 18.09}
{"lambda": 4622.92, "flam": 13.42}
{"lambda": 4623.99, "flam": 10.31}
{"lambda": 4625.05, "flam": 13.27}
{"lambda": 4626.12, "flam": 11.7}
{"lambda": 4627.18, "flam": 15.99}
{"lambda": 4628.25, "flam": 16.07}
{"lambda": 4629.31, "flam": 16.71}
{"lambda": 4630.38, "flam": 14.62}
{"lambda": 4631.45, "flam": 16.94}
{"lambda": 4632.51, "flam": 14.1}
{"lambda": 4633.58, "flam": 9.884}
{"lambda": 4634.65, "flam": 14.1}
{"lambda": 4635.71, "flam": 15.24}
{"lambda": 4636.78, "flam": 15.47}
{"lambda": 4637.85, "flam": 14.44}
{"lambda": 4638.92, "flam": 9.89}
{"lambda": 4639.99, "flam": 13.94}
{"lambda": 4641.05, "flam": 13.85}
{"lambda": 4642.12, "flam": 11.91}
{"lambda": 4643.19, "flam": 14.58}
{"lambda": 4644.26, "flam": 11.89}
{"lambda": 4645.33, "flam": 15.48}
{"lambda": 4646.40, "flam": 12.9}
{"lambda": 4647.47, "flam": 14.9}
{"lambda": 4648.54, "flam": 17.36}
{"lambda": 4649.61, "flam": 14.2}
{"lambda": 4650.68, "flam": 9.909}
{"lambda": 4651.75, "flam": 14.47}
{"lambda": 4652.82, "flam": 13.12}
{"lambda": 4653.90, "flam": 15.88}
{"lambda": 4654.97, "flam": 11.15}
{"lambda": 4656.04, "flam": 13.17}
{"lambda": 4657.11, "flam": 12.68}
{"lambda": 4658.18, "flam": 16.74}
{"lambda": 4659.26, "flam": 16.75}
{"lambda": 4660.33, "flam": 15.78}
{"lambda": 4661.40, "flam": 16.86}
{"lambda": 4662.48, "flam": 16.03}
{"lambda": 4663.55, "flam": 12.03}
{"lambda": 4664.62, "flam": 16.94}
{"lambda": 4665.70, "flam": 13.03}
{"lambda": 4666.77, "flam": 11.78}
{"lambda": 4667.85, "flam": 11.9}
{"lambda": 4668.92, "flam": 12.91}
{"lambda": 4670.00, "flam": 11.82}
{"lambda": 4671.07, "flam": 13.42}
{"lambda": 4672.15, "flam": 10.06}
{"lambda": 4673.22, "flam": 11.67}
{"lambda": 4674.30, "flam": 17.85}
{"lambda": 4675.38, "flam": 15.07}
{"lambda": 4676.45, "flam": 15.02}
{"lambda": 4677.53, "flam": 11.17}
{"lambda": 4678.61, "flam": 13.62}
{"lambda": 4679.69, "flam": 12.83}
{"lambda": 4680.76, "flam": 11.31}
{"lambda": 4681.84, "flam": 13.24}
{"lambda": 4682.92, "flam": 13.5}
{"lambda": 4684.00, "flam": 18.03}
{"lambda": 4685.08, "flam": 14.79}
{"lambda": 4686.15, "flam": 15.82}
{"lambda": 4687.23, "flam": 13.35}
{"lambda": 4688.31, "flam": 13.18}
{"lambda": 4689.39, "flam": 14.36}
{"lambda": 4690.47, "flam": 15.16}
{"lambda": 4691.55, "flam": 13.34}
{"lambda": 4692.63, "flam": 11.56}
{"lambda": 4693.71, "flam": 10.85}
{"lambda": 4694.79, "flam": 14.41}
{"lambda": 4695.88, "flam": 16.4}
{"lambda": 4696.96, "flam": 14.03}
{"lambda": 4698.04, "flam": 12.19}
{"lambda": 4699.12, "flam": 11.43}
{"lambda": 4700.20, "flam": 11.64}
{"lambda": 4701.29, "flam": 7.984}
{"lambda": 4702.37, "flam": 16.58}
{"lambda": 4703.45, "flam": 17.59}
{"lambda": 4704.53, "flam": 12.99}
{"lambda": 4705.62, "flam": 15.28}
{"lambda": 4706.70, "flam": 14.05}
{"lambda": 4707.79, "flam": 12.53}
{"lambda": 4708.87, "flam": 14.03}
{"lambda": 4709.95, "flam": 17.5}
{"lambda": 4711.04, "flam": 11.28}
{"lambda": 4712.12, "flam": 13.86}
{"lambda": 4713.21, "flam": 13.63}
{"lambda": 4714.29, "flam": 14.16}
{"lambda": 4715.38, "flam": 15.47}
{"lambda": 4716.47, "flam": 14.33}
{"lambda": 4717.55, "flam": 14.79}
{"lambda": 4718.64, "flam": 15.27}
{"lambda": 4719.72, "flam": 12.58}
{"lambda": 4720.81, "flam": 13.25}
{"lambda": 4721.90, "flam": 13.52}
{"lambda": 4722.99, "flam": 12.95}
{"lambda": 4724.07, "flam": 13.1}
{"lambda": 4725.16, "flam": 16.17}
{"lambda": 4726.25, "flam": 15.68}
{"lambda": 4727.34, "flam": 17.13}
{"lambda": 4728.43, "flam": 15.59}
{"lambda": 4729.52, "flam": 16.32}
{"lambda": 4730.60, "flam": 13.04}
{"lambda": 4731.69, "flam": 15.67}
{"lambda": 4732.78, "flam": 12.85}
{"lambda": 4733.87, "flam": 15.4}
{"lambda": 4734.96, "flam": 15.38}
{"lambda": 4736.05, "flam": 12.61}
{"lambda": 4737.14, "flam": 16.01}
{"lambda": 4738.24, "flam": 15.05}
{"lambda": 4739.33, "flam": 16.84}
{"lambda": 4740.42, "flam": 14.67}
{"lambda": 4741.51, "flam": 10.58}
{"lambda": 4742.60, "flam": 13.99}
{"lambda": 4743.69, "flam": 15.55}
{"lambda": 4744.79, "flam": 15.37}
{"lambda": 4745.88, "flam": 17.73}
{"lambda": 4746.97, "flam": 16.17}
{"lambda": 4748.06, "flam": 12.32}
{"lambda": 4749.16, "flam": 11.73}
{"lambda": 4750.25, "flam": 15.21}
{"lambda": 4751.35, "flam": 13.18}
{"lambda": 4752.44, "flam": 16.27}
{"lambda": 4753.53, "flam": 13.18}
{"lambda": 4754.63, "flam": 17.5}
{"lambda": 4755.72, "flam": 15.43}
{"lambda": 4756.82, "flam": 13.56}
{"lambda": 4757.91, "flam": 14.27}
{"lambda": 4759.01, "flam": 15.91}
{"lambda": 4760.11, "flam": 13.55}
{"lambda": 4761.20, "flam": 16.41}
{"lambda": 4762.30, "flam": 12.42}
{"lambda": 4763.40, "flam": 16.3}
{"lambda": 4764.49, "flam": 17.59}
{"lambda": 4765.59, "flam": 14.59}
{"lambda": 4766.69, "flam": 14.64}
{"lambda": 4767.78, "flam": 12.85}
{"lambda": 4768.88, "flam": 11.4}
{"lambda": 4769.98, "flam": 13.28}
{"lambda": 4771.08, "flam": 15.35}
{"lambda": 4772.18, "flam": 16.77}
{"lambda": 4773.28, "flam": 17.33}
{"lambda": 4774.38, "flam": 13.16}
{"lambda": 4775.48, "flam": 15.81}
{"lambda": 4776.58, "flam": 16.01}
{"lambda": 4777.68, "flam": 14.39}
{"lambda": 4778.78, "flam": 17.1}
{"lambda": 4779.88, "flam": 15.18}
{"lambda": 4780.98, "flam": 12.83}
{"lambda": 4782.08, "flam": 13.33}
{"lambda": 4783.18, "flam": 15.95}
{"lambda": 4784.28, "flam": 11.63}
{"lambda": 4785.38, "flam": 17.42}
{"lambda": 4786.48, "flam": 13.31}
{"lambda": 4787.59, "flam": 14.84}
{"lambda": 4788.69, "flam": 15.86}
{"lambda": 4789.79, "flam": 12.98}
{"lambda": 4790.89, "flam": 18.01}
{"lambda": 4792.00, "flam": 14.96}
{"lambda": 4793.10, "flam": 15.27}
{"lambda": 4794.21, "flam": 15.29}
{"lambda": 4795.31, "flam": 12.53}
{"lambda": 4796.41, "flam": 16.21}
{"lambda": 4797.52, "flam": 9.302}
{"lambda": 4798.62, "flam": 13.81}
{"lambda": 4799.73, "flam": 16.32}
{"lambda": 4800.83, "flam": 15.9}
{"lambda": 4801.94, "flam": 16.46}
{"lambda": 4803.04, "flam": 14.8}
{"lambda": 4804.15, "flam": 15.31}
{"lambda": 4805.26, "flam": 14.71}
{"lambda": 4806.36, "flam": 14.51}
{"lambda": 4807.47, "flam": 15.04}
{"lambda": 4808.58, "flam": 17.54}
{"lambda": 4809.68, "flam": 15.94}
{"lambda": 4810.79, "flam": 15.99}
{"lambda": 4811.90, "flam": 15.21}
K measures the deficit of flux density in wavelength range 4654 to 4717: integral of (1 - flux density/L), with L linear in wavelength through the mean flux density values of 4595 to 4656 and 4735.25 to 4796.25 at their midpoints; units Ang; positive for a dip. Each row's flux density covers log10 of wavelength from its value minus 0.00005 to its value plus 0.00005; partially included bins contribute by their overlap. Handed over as 2.78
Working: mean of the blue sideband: 14.2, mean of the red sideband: 14.8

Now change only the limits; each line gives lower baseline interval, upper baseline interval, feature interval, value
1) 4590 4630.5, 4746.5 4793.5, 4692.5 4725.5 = 2.2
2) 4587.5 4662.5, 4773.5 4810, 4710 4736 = 0.5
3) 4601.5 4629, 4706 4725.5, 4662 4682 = 1.6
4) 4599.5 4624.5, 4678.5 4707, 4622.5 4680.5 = 1.8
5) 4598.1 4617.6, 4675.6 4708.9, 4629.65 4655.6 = 0.7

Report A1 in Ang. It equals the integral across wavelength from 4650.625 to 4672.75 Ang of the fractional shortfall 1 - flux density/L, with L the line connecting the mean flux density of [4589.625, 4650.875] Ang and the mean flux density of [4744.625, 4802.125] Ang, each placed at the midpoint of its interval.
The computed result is 1.2 Ang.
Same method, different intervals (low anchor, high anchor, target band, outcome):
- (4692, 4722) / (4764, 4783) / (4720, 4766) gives -1.5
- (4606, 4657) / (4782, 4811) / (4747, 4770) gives 0.6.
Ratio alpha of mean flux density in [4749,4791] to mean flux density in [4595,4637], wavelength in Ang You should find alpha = 1.02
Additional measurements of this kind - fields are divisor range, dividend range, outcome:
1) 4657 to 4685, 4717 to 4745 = 1.04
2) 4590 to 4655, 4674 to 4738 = 0.99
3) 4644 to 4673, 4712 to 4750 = 1.05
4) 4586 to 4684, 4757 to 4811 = 1.05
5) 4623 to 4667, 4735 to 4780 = 1.05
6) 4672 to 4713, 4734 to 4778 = 1.08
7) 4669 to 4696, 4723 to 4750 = 1.08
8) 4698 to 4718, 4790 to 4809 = 1.09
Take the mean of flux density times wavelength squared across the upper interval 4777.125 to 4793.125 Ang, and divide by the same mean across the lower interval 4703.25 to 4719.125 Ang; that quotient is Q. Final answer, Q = 1.07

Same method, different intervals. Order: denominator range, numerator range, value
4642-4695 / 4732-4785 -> 1.11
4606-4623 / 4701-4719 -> 0.98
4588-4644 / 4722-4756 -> 1.08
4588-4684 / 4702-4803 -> 1.09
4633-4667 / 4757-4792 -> 1.12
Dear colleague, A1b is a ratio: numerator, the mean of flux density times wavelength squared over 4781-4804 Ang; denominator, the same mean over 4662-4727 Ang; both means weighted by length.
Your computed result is 1.11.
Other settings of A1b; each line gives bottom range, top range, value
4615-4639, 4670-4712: 0.96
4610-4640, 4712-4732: 1.04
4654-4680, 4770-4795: 1.15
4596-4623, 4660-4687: 0.96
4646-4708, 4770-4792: 1.14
